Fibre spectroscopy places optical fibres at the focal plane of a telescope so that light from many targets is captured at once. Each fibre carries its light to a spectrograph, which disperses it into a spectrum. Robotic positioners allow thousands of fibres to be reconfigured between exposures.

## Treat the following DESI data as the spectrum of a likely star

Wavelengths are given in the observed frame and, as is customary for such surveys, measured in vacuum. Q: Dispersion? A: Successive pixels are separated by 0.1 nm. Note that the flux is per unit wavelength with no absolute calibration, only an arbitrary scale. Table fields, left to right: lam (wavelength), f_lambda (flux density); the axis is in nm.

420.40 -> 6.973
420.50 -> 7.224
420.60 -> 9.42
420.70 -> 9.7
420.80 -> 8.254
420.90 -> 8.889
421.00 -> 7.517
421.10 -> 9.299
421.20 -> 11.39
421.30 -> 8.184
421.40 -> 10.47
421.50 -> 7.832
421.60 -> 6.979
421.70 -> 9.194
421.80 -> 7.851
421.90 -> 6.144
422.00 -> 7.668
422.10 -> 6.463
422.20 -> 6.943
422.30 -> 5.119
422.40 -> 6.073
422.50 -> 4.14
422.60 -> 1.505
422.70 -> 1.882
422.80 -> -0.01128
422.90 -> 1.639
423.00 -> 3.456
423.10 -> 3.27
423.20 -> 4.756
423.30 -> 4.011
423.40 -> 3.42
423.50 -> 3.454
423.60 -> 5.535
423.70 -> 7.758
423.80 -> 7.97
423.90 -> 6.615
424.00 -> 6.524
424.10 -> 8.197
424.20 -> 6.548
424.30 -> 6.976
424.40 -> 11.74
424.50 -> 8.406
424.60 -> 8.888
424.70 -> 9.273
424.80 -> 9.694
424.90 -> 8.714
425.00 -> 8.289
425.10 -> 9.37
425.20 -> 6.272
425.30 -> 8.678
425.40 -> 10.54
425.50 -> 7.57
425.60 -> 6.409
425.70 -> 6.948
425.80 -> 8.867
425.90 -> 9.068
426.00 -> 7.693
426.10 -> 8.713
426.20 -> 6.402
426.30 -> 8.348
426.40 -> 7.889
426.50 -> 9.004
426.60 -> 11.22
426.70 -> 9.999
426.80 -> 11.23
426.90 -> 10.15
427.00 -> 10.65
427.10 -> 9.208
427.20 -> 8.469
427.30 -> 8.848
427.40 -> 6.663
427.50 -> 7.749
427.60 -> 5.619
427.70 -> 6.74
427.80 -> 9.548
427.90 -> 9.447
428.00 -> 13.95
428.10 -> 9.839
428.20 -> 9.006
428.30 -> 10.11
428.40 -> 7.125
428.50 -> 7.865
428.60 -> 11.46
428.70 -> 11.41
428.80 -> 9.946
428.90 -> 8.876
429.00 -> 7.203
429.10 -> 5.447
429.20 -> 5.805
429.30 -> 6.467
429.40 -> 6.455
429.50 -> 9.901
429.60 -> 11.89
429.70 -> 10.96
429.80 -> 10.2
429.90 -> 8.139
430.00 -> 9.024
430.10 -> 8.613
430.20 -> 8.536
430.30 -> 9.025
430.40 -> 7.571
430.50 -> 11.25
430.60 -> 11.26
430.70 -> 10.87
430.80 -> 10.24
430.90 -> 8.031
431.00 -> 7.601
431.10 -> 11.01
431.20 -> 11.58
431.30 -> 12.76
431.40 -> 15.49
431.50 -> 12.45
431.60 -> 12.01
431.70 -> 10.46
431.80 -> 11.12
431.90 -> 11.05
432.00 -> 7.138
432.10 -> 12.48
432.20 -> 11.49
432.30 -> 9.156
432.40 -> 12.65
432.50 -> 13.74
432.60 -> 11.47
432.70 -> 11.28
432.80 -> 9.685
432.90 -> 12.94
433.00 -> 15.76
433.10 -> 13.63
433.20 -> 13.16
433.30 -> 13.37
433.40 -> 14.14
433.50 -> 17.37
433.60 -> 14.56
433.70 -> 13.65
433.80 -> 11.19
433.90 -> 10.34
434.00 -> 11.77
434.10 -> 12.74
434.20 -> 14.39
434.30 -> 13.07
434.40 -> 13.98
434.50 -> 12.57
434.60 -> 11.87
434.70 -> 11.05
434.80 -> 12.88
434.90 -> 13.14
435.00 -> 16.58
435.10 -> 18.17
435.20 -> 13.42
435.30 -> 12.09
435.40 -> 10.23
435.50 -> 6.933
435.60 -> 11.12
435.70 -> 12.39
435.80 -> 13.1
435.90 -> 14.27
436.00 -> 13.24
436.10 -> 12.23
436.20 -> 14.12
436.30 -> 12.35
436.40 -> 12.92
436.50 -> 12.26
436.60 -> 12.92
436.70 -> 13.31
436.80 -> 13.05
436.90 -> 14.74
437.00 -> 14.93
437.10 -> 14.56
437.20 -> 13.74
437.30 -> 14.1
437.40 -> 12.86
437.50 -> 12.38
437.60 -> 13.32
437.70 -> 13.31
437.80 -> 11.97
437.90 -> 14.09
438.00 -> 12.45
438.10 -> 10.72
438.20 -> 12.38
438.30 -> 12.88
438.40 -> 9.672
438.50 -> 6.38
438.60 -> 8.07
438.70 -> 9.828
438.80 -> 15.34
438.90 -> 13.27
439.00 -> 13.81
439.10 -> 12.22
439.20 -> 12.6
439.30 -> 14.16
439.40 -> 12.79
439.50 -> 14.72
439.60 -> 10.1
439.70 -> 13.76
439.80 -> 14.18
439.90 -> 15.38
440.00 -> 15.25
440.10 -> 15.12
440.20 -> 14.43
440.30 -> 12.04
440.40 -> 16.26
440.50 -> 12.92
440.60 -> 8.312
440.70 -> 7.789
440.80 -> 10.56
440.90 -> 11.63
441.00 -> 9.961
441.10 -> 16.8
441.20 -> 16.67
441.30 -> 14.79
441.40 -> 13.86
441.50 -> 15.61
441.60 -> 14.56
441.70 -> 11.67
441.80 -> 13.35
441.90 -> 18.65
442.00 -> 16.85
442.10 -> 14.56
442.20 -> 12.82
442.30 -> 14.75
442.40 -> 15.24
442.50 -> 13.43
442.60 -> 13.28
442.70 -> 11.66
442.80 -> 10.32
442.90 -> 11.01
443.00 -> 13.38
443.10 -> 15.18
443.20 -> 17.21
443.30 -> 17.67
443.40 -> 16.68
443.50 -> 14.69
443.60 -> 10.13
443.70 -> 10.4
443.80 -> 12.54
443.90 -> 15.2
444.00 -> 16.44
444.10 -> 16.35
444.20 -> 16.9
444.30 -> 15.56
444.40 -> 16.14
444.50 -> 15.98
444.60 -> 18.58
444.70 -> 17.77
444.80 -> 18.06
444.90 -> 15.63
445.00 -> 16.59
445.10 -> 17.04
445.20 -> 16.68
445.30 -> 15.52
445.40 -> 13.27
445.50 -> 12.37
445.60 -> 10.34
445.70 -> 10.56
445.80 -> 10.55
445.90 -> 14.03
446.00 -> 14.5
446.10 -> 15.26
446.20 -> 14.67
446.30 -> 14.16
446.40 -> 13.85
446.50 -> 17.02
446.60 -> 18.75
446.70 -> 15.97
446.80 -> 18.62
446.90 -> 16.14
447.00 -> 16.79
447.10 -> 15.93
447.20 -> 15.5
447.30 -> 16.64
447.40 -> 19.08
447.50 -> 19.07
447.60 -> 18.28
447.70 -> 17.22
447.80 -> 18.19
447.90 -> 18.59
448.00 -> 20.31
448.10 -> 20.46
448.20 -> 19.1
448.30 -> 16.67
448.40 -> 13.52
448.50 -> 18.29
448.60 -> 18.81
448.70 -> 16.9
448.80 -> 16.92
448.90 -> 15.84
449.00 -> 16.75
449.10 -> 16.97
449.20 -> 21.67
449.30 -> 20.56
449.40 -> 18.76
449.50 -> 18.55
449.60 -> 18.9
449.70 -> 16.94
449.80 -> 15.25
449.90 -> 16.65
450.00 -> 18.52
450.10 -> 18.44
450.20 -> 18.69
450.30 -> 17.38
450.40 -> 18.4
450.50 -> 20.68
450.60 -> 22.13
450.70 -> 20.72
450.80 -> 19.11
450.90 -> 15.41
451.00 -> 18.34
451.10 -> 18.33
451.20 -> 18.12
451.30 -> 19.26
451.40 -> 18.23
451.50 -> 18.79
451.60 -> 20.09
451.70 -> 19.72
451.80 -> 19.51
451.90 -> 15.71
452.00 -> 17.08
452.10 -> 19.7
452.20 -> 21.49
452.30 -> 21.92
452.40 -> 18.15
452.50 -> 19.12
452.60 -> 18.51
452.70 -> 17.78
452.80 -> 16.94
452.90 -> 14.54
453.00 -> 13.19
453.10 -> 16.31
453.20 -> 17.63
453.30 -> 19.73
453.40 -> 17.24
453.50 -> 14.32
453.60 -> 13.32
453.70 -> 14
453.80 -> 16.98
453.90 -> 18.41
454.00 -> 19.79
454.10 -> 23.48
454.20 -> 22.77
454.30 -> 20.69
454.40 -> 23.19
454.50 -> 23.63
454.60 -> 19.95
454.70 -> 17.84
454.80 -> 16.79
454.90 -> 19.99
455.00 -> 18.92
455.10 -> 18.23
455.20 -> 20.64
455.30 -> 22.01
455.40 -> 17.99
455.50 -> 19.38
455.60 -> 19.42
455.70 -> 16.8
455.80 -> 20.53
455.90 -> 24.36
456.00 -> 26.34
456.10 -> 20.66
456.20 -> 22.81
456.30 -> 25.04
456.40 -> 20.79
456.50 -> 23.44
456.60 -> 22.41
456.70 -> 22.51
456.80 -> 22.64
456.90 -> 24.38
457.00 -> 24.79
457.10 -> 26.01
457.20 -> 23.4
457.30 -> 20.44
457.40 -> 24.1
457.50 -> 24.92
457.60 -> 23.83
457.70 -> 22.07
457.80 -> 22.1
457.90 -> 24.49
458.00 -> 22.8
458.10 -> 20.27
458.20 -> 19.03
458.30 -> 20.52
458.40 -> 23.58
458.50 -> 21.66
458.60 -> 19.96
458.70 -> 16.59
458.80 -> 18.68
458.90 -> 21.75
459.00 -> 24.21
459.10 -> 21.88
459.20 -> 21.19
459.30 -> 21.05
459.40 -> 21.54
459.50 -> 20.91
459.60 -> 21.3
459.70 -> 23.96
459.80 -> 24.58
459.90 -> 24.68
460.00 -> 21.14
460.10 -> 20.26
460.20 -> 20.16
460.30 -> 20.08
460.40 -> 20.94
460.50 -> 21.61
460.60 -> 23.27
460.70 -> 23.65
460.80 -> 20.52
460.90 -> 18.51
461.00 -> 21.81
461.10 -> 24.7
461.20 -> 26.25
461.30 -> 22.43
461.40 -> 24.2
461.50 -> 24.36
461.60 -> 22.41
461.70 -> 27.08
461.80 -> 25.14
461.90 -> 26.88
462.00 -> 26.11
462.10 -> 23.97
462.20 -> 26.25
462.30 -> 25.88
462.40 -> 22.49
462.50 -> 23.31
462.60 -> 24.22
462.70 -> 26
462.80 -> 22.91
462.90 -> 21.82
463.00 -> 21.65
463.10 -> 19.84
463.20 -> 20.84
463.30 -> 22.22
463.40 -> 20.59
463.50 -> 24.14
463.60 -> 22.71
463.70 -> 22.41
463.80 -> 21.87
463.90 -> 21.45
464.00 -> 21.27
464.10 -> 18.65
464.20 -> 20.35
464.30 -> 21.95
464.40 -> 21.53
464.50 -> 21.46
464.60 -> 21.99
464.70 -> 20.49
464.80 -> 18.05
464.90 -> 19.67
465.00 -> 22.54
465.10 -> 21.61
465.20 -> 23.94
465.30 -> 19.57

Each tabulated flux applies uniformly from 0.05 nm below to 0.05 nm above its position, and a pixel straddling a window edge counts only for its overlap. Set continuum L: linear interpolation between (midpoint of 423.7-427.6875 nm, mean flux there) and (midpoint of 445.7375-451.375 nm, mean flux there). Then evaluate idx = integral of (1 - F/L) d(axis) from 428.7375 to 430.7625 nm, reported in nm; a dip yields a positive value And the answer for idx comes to 0.23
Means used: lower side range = 8.42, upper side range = 17.5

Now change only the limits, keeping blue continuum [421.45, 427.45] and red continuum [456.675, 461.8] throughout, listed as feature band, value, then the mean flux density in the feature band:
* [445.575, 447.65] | 0.161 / 15.6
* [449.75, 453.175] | 0.119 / 18.3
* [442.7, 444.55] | 0.131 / 14.5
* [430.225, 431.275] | 0.006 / 9.88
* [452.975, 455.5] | 0.181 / 18.7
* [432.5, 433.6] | -0.242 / 13.4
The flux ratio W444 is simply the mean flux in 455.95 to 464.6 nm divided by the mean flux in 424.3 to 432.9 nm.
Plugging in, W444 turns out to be 2.38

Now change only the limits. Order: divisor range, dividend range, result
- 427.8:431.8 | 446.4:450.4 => 1.82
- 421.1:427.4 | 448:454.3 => 2.48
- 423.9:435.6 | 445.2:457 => 1.79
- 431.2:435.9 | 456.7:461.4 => 1.77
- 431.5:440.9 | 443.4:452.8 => 1.35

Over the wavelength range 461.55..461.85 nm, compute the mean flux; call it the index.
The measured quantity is 24.9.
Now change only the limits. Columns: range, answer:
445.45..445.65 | 11.4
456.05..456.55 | 22.5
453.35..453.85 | 15.2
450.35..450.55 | 19.5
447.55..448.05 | 18.5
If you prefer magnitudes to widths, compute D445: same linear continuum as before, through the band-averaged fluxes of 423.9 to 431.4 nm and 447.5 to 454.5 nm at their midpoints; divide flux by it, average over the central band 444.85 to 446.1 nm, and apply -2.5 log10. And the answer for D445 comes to 0.15 mag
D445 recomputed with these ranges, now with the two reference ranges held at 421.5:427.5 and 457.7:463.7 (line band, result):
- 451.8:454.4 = 0.07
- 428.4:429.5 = 0.12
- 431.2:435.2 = -0.17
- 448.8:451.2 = -0.02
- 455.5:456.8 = -0.07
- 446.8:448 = -0.04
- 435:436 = -0.07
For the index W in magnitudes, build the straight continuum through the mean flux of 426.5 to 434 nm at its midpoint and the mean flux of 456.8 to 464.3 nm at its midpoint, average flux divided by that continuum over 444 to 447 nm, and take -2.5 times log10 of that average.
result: 0.07 mag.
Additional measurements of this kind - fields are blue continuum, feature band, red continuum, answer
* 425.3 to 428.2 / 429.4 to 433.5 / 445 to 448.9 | -0.05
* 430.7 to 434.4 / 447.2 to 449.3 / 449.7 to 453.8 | -0.07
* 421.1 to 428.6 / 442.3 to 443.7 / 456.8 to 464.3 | 0.11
